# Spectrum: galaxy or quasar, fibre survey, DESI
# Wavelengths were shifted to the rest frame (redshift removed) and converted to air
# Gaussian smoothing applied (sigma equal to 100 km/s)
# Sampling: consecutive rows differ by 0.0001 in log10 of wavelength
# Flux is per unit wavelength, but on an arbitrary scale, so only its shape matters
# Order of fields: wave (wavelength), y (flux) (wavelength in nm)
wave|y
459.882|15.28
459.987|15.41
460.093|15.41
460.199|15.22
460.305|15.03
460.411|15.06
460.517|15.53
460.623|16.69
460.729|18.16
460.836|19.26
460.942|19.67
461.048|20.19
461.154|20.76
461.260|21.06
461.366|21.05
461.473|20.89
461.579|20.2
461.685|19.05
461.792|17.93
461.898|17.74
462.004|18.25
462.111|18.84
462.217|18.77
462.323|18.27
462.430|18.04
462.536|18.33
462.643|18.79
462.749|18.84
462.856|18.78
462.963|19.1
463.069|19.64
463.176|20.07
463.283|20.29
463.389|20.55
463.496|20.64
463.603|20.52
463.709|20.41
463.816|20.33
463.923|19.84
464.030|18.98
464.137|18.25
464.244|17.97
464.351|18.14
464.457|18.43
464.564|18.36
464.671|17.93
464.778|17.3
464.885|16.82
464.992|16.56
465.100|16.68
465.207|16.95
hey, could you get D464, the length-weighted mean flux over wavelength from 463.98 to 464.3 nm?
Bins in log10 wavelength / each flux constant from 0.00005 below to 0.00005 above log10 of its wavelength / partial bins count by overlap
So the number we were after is 18.4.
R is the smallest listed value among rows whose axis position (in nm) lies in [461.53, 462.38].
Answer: 17.74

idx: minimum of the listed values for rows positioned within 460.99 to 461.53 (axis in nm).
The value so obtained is 20.19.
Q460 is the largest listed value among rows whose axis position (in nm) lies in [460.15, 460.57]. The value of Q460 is 15.53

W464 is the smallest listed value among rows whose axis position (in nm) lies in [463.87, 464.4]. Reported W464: 17.97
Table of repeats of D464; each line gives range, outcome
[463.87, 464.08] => 19.4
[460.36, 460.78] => 16.4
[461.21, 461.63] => 20.8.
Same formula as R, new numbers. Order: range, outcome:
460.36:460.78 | 15.06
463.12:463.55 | 20.07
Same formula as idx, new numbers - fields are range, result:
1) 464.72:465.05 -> 16.56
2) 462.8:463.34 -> 18.78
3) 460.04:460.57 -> 15.03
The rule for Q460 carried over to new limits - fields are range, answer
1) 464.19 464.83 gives 18.43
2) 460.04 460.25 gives 15.41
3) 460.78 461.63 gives 21.06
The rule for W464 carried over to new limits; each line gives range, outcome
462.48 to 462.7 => 18.33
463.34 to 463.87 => 20.33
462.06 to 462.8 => 18.04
